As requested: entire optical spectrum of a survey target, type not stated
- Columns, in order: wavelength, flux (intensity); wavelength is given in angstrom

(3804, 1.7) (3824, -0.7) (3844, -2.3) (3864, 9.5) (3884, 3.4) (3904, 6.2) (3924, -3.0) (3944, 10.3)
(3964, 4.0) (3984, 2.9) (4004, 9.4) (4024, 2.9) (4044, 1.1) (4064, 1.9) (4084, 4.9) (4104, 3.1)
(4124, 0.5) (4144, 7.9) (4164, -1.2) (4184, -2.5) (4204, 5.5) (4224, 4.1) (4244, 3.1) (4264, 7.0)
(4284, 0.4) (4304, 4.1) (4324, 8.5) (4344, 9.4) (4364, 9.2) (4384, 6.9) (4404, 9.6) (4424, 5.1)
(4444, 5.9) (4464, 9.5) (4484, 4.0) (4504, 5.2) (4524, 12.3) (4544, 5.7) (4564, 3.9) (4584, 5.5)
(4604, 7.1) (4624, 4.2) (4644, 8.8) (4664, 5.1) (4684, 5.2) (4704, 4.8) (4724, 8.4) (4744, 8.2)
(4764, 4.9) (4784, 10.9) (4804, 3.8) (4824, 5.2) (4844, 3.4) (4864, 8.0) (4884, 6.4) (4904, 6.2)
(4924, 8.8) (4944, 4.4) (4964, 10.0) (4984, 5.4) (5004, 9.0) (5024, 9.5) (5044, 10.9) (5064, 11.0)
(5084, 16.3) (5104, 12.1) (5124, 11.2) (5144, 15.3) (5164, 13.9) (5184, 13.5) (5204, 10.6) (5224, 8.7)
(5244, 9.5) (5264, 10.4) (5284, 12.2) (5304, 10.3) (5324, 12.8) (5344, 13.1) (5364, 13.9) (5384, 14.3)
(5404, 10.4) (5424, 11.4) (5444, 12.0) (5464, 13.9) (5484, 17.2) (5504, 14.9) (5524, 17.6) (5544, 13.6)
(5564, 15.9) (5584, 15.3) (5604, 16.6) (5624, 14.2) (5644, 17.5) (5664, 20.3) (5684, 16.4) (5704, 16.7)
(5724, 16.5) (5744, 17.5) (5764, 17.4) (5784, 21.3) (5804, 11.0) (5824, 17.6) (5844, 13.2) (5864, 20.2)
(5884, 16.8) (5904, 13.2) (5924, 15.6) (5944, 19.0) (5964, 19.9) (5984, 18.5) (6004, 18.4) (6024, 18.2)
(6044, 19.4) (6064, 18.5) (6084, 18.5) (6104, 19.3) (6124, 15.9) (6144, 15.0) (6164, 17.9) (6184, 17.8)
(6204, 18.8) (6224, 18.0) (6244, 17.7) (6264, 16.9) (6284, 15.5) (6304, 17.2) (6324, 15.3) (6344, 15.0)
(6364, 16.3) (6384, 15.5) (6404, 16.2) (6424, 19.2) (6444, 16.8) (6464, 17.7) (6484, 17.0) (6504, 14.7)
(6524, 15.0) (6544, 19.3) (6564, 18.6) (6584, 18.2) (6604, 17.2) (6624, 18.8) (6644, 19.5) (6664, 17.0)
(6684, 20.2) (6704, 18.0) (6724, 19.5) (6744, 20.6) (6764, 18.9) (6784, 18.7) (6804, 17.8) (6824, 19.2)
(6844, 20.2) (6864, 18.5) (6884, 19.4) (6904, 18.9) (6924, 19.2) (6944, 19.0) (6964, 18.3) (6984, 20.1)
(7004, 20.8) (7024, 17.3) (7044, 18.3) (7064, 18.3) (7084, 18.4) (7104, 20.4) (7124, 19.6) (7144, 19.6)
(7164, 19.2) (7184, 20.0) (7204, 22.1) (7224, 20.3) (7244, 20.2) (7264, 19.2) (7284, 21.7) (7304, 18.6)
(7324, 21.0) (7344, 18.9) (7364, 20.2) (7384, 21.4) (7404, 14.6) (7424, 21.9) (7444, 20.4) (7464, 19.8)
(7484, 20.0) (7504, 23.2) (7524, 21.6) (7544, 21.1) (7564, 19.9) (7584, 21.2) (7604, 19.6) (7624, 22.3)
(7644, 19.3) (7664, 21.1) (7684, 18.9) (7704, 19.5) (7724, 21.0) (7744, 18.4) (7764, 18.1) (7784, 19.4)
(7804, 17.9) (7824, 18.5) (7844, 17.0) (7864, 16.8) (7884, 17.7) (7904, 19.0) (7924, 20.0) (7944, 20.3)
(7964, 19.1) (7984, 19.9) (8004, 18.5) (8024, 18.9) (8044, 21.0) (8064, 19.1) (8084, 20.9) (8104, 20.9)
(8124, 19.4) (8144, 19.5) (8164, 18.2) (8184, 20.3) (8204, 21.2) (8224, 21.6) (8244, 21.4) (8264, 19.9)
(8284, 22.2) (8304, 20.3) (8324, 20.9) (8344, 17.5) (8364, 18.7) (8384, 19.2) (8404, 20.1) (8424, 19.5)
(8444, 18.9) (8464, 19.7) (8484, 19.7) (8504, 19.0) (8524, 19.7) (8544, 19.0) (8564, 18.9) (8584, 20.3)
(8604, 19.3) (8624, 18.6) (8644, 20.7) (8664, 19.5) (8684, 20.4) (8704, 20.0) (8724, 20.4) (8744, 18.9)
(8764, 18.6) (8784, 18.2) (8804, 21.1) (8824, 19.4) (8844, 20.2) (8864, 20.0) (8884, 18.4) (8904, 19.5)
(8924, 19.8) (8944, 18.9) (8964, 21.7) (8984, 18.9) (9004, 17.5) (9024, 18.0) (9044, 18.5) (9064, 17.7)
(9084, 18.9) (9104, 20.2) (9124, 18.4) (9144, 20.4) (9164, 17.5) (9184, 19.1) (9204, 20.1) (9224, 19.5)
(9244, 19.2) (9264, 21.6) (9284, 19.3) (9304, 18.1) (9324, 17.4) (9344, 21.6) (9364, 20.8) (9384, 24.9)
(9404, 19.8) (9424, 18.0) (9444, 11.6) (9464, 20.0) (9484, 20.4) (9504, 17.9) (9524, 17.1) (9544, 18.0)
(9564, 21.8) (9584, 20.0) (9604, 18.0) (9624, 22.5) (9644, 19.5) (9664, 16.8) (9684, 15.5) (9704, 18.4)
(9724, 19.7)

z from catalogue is 0.257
